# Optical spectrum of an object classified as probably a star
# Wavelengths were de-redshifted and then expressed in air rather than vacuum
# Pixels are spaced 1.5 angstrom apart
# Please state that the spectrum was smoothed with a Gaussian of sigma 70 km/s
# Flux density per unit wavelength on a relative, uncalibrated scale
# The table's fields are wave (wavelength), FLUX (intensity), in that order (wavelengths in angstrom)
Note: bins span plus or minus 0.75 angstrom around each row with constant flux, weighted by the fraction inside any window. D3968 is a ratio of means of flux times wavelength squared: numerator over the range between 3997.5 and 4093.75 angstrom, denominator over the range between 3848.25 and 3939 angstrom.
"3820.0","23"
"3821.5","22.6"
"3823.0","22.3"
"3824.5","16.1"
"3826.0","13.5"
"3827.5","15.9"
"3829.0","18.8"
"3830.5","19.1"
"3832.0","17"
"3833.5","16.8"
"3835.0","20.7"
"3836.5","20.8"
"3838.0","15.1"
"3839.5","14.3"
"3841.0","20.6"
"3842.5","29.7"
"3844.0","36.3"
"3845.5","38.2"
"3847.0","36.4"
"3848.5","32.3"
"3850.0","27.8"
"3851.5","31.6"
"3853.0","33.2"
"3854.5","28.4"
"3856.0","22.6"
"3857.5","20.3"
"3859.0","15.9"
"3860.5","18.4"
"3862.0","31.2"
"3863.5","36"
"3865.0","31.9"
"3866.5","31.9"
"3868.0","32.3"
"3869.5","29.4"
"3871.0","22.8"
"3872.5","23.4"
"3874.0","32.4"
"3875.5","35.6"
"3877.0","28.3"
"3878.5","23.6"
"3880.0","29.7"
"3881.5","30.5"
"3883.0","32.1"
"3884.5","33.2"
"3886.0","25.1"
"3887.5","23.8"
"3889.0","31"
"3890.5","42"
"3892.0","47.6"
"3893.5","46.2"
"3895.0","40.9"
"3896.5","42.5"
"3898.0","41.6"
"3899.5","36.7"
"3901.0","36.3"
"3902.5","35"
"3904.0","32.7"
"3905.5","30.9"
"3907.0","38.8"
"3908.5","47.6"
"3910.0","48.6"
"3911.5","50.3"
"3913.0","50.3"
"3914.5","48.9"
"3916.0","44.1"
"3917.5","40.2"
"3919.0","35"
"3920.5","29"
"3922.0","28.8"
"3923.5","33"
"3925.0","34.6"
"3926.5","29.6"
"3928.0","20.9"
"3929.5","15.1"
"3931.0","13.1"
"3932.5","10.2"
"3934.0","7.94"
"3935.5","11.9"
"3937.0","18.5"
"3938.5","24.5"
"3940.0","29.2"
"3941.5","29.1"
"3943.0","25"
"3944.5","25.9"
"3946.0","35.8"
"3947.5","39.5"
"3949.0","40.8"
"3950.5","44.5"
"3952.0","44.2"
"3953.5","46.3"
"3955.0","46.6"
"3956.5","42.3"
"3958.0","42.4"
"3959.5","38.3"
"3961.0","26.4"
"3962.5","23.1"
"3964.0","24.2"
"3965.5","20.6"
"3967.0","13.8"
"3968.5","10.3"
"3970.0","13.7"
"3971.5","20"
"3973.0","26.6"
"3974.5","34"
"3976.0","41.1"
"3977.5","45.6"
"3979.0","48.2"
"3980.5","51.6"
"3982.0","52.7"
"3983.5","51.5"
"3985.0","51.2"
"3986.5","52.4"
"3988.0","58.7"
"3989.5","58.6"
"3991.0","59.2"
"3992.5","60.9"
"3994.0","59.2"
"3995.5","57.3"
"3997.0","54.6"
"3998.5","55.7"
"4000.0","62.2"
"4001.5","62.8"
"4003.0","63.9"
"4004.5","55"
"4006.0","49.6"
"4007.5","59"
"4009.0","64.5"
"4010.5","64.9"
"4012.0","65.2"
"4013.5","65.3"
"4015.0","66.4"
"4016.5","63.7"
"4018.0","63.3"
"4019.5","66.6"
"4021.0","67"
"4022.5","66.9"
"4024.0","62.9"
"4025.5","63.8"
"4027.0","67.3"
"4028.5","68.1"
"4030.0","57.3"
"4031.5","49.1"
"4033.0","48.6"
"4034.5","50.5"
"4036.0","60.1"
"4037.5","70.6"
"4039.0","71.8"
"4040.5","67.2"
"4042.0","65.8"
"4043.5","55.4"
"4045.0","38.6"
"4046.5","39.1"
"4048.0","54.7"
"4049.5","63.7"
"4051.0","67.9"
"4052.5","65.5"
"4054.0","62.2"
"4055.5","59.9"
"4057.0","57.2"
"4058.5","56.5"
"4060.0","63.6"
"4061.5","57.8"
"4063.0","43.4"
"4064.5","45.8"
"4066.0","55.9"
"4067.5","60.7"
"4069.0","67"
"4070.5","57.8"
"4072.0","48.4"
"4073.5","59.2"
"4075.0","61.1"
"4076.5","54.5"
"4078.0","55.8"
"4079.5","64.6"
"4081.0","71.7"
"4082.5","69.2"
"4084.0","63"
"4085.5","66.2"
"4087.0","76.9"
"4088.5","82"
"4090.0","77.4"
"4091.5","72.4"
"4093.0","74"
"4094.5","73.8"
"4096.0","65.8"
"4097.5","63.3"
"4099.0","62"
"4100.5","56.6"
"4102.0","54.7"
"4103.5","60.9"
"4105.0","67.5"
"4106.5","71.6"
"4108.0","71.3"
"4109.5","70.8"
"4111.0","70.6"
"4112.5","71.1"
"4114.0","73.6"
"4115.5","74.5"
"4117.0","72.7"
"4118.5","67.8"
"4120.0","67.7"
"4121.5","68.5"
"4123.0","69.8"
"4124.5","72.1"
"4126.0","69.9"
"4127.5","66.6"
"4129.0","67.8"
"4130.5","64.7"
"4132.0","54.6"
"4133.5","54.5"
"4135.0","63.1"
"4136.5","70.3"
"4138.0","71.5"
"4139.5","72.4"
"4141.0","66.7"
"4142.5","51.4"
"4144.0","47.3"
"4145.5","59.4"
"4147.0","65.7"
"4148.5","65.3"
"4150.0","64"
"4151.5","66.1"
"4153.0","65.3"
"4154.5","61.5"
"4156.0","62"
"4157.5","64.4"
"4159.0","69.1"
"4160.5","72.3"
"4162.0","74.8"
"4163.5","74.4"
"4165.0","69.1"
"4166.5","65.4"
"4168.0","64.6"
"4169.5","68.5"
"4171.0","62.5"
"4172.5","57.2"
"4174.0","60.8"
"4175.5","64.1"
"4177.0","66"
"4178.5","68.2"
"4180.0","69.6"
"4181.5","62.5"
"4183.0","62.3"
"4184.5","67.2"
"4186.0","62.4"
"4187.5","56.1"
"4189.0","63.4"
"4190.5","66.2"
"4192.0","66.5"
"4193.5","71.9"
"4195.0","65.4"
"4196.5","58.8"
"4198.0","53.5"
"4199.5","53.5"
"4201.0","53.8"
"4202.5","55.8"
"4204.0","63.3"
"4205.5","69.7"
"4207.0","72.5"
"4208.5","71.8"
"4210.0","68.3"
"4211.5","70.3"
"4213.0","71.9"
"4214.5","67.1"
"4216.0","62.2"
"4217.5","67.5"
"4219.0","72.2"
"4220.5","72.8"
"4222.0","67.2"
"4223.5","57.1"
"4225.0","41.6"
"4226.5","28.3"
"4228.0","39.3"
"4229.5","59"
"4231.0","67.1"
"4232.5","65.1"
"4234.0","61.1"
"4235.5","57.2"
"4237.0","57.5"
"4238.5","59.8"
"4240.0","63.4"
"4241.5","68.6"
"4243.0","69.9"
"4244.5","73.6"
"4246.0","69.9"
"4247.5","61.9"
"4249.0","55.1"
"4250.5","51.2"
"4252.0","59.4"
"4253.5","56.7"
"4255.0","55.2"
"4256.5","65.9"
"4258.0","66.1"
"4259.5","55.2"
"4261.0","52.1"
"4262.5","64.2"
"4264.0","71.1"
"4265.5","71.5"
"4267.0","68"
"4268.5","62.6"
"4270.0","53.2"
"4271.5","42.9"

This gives 2.1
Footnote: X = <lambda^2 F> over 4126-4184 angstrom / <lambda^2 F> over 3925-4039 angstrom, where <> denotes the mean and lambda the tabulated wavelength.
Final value 1.6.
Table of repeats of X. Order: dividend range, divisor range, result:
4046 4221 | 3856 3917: 2.12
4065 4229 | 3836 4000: 2.10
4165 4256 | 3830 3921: 2.30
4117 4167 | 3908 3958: 2.20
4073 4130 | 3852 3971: 2.38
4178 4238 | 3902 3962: 2.13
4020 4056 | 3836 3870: 2.39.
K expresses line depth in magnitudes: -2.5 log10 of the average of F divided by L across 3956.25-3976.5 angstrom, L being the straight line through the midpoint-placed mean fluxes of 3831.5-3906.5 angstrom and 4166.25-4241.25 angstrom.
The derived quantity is 0.43 mag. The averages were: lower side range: 29.9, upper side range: 62.4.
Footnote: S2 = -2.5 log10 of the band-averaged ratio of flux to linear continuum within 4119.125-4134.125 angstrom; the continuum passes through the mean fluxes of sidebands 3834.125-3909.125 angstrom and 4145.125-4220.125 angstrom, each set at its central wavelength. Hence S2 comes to -0.12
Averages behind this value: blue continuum 30.9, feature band 65.7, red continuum 65.2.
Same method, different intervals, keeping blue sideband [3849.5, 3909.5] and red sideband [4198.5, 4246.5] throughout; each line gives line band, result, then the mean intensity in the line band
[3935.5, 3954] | 0.17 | 32.6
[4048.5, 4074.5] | -0.21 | 58.4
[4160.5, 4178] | -0.15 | 66.4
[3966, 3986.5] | 0.14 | 35.8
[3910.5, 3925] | -0.13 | 39.8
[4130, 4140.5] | -0.18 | 64.5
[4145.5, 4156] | -0.15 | 64.1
